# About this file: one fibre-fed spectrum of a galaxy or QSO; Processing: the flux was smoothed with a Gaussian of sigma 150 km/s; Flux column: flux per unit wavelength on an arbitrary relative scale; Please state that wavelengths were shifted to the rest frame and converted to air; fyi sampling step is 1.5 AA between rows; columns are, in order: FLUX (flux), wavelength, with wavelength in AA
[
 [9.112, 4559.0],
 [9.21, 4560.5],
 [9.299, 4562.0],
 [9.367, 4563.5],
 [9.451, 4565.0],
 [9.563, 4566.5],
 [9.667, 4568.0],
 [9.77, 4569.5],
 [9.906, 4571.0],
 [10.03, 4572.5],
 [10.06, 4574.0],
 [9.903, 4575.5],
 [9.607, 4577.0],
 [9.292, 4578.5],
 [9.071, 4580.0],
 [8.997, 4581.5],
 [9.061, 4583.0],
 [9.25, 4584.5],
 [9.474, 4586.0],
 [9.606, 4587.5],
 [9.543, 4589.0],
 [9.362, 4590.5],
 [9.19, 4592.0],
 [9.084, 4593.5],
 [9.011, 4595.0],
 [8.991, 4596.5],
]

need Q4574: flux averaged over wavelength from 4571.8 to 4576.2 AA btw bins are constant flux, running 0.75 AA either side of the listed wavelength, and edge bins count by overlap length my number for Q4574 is 10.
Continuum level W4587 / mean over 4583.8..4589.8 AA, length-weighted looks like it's 9.47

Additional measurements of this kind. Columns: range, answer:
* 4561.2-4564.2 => 9.33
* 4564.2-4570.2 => 9.61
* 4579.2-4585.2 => 9.1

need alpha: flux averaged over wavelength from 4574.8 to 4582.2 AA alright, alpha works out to 9.37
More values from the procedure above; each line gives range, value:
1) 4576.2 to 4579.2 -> 9.46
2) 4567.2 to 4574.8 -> 9.88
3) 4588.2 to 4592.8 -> 9.36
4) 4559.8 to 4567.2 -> 9.38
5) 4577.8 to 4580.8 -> 9.18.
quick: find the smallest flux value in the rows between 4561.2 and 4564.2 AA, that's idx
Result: 9.299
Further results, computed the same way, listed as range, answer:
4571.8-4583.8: 8.997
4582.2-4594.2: 9.061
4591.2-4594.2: 9.084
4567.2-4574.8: 9.667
